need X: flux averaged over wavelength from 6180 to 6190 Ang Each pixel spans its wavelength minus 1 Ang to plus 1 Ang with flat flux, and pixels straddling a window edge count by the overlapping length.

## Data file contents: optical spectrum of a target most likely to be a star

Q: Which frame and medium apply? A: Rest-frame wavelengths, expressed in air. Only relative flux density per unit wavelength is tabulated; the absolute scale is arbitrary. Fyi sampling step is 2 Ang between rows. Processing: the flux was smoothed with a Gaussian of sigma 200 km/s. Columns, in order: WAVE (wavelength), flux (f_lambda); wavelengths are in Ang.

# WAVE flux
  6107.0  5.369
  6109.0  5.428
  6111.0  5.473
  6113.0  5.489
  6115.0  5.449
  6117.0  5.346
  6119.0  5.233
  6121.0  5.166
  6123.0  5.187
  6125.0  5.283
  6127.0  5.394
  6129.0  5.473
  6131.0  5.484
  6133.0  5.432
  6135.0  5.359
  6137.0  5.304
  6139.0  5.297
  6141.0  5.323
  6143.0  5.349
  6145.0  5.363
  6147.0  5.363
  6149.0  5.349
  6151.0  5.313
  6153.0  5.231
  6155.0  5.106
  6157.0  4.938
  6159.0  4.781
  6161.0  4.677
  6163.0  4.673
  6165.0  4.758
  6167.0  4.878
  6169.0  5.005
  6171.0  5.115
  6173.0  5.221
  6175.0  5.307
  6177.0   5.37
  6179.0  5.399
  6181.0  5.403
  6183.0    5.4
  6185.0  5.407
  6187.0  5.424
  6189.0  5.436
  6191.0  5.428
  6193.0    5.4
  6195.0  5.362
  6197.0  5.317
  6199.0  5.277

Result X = 5.41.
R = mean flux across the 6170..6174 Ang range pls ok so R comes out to 5.17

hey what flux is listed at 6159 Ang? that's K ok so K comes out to 4.781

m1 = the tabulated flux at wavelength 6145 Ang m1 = 5.363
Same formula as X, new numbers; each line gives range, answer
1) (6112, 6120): 5.38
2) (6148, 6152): 5.33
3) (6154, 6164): 4.83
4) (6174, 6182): 5.37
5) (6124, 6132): 5.41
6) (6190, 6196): 5.4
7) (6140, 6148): 5.35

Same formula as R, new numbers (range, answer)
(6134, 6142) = 5.32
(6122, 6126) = 5.24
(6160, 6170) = 4.8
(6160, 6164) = 4.67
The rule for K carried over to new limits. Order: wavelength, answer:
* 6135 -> 5.359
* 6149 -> 5.349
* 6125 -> 5.283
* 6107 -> 5.369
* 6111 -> 5.473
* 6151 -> 5.313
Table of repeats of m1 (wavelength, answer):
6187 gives 5.424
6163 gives 4.673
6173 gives 5.221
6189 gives 5.436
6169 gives 5.005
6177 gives 5.37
